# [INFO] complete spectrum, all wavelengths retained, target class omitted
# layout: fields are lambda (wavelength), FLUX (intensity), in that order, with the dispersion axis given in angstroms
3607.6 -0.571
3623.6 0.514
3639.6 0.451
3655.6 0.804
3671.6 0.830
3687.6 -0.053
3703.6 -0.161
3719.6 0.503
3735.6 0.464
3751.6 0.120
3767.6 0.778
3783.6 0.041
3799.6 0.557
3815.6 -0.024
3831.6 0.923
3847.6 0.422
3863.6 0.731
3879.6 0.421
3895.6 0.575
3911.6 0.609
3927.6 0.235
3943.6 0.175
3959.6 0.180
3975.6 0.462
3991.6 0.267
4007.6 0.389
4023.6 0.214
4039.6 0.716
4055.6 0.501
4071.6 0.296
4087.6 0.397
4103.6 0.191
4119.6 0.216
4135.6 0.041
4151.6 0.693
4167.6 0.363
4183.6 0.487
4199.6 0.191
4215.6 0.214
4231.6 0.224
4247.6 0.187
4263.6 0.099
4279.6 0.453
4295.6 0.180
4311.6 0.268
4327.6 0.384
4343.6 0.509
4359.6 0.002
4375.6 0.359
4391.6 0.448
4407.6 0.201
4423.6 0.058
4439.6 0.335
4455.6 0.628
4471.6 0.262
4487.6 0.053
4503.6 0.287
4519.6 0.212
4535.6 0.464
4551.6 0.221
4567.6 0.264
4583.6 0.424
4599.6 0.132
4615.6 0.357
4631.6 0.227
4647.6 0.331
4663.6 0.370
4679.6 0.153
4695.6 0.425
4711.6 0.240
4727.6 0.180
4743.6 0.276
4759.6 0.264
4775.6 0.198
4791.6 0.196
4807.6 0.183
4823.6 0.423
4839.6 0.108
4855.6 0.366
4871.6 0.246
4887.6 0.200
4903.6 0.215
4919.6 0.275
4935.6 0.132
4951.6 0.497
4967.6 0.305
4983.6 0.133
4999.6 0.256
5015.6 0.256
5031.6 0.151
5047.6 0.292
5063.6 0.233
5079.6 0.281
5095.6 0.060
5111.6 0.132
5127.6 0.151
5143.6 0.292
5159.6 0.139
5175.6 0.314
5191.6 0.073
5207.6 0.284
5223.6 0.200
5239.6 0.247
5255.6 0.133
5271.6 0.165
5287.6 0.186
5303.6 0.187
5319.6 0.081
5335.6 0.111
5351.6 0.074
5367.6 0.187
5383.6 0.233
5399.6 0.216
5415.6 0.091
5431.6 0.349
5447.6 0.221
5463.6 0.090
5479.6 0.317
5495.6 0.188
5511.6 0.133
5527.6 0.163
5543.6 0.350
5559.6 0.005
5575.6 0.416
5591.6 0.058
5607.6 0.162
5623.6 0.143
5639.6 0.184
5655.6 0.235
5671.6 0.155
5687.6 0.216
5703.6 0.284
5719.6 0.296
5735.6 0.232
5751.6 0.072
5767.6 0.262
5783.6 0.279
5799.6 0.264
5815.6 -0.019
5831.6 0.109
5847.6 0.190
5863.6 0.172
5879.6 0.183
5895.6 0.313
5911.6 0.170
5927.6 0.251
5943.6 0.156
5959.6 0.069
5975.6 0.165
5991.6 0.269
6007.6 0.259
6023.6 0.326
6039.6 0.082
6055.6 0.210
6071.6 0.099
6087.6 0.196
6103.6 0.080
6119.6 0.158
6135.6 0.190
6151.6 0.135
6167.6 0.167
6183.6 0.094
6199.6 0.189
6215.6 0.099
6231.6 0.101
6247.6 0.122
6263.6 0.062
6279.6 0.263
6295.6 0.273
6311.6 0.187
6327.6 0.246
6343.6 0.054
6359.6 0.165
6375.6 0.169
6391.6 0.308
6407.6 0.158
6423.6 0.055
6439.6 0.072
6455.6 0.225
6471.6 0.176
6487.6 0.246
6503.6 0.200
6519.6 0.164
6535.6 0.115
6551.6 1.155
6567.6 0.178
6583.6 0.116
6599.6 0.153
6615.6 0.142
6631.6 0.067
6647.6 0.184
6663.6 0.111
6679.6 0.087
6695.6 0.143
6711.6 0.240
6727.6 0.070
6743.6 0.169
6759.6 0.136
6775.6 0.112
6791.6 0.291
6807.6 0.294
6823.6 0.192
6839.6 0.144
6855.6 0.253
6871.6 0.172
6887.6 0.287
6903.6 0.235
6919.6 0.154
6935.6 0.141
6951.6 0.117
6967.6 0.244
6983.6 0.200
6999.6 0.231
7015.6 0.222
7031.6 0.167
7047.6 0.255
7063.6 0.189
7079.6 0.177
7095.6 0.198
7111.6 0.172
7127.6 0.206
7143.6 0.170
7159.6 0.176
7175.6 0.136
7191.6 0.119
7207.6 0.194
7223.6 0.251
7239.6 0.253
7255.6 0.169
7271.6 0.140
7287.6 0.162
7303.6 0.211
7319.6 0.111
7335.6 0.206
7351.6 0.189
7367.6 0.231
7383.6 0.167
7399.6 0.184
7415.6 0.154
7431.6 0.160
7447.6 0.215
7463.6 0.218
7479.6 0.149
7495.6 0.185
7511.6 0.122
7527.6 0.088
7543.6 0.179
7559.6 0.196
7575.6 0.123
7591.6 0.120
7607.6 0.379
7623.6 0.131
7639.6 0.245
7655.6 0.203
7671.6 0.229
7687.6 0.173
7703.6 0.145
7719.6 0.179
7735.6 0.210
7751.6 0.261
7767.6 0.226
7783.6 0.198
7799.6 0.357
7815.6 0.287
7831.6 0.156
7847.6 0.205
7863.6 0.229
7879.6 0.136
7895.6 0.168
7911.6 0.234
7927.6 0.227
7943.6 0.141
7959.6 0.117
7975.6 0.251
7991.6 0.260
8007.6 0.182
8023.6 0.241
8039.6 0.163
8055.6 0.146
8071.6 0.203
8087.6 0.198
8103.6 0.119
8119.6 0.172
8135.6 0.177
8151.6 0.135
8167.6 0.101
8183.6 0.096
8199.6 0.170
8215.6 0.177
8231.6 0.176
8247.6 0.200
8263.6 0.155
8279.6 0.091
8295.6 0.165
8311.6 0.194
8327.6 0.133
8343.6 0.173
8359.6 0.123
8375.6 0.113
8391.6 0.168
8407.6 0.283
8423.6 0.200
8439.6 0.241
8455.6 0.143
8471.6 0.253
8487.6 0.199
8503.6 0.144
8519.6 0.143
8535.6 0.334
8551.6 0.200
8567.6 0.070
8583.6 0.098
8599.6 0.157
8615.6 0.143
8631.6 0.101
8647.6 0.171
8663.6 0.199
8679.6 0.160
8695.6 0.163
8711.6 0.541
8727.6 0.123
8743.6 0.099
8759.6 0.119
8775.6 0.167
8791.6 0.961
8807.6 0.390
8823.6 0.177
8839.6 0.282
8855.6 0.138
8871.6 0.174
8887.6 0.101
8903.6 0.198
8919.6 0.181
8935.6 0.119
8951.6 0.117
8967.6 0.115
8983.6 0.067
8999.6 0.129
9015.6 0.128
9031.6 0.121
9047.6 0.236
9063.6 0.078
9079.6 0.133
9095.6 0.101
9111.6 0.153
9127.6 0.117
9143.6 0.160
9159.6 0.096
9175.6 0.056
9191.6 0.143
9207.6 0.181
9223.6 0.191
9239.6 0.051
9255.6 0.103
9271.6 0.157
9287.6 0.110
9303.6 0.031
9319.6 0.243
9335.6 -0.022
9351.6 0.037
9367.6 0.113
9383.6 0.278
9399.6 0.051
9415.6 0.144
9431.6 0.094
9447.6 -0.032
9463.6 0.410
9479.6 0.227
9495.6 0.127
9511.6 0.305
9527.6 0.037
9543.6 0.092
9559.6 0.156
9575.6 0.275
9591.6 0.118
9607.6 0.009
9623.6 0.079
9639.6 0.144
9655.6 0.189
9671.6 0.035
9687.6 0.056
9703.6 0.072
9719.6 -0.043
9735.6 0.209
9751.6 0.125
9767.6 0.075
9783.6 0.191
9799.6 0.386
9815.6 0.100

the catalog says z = 0.76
